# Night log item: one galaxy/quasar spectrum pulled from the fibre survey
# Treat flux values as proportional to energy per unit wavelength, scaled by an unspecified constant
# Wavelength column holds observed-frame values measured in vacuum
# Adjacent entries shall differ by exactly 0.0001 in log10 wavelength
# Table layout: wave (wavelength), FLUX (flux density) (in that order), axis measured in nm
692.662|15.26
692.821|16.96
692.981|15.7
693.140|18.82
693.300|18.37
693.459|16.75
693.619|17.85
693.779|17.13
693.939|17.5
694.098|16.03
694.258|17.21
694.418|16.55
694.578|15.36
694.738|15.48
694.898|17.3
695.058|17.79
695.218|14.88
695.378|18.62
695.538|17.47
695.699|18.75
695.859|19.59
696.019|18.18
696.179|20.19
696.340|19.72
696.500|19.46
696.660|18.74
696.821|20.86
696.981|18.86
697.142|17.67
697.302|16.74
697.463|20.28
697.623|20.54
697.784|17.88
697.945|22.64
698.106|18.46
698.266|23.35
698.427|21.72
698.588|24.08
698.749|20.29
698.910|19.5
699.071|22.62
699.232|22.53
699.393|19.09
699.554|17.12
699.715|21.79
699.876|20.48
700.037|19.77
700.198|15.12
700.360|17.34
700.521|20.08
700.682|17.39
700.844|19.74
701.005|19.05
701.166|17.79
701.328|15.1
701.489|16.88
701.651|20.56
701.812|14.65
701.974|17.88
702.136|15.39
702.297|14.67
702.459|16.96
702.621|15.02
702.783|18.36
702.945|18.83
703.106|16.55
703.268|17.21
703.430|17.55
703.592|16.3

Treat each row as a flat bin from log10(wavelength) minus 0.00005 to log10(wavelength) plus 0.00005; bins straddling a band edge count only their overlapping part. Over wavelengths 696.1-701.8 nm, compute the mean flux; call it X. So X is 19.5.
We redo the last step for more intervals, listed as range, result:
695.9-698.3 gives 19.5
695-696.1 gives 17.9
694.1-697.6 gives 18.1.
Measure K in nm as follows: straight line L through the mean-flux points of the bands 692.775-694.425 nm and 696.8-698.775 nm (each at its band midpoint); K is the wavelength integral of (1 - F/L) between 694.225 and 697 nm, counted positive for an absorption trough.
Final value 0.09 nm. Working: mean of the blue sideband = 17.2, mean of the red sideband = 20.2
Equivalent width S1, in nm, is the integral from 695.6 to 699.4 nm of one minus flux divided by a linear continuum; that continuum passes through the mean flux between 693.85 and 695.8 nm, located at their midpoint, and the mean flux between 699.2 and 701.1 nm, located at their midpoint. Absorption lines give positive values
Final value -0.44 nm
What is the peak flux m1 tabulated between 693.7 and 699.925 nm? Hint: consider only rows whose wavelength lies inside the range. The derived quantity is 24.08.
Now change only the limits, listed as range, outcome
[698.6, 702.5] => 22.62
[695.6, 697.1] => 20.86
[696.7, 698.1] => 22.64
